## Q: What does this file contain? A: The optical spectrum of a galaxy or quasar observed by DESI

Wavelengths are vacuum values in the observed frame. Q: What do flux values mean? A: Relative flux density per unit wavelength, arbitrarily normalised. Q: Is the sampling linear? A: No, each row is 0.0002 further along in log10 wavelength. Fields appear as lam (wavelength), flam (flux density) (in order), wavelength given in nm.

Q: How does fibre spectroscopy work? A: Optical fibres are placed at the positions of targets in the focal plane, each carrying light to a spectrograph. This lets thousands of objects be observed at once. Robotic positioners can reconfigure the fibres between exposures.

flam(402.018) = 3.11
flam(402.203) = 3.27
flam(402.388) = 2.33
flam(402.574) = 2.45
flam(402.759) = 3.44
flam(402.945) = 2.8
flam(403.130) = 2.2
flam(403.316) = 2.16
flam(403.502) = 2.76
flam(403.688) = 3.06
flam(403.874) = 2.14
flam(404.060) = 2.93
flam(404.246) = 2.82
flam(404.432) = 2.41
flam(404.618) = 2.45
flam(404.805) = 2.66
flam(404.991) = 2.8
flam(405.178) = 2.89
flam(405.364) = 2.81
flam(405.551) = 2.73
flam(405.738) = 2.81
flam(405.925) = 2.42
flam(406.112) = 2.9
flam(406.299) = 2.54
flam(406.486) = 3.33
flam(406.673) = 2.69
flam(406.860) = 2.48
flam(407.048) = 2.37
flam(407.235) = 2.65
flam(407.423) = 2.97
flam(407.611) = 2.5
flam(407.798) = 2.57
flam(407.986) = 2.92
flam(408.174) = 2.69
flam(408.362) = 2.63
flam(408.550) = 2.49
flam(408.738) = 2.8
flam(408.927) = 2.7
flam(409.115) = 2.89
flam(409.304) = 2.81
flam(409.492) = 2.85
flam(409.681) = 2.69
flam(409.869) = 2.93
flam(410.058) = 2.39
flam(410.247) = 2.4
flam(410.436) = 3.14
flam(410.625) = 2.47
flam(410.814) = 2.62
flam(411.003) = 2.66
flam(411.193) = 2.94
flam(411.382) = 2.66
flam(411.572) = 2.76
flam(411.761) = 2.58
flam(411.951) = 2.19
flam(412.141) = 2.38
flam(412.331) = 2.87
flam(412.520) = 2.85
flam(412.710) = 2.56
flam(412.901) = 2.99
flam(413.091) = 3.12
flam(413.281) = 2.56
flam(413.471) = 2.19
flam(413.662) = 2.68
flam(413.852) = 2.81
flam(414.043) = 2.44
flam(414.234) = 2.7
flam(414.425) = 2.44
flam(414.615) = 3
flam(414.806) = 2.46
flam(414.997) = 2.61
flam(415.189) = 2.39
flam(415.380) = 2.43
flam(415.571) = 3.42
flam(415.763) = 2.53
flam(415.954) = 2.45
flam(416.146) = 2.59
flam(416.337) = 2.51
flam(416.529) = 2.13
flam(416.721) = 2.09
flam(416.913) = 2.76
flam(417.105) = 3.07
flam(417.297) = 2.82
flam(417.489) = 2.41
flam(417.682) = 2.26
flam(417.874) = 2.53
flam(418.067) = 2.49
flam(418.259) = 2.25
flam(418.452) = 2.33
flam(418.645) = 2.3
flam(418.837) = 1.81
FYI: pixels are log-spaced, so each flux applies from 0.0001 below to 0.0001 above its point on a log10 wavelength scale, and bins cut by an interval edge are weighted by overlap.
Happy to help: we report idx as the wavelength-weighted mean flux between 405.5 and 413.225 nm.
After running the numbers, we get 2.71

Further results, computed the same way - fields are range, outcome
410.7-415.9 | 2.66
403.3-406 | 2.67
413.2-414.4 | 2.56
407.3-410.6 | 2.72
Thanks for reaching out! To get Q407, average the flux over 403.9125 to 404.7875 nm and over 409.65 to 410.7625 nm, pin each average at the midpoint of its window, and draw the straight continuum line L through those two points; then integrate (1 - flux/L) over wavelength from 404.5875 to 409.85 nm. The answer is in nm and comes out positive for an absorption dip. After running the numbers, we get -0.15 nm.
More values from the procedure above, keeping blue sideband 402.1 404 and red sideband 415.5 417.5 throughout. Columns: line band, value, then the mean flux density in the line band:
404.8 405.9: -0.046 nm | 2.77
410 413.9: -0.038 nm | 2.66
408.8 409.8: -0.056 nm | 2.79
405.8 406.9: -0.036 nm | 2.74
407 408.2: -0.012 nm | 2.68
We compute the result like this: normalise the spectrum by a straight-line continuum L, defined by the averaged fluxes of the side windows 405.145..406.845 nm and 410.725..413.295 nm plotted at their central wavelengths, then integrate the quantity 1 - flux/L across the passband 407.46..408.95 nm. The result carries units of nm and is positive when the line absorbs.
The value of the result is 0.04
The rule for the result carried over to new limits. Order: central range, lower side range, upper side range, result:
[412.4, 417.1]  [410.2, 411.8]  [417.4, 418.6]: -0.177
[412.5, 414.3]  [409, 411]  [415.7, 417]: -0.082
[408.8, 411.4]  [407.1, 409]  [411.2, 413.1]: -0.040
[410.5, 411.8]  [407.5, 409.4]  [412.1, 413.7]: 0.008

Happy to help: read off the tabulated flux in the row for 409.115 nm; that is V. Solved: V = 2.89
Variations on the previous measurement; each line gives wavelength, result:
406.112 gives 2.9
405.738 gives 2.81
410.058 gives 2.39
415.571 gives 3.42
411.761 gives 2.58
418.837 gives 1.81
